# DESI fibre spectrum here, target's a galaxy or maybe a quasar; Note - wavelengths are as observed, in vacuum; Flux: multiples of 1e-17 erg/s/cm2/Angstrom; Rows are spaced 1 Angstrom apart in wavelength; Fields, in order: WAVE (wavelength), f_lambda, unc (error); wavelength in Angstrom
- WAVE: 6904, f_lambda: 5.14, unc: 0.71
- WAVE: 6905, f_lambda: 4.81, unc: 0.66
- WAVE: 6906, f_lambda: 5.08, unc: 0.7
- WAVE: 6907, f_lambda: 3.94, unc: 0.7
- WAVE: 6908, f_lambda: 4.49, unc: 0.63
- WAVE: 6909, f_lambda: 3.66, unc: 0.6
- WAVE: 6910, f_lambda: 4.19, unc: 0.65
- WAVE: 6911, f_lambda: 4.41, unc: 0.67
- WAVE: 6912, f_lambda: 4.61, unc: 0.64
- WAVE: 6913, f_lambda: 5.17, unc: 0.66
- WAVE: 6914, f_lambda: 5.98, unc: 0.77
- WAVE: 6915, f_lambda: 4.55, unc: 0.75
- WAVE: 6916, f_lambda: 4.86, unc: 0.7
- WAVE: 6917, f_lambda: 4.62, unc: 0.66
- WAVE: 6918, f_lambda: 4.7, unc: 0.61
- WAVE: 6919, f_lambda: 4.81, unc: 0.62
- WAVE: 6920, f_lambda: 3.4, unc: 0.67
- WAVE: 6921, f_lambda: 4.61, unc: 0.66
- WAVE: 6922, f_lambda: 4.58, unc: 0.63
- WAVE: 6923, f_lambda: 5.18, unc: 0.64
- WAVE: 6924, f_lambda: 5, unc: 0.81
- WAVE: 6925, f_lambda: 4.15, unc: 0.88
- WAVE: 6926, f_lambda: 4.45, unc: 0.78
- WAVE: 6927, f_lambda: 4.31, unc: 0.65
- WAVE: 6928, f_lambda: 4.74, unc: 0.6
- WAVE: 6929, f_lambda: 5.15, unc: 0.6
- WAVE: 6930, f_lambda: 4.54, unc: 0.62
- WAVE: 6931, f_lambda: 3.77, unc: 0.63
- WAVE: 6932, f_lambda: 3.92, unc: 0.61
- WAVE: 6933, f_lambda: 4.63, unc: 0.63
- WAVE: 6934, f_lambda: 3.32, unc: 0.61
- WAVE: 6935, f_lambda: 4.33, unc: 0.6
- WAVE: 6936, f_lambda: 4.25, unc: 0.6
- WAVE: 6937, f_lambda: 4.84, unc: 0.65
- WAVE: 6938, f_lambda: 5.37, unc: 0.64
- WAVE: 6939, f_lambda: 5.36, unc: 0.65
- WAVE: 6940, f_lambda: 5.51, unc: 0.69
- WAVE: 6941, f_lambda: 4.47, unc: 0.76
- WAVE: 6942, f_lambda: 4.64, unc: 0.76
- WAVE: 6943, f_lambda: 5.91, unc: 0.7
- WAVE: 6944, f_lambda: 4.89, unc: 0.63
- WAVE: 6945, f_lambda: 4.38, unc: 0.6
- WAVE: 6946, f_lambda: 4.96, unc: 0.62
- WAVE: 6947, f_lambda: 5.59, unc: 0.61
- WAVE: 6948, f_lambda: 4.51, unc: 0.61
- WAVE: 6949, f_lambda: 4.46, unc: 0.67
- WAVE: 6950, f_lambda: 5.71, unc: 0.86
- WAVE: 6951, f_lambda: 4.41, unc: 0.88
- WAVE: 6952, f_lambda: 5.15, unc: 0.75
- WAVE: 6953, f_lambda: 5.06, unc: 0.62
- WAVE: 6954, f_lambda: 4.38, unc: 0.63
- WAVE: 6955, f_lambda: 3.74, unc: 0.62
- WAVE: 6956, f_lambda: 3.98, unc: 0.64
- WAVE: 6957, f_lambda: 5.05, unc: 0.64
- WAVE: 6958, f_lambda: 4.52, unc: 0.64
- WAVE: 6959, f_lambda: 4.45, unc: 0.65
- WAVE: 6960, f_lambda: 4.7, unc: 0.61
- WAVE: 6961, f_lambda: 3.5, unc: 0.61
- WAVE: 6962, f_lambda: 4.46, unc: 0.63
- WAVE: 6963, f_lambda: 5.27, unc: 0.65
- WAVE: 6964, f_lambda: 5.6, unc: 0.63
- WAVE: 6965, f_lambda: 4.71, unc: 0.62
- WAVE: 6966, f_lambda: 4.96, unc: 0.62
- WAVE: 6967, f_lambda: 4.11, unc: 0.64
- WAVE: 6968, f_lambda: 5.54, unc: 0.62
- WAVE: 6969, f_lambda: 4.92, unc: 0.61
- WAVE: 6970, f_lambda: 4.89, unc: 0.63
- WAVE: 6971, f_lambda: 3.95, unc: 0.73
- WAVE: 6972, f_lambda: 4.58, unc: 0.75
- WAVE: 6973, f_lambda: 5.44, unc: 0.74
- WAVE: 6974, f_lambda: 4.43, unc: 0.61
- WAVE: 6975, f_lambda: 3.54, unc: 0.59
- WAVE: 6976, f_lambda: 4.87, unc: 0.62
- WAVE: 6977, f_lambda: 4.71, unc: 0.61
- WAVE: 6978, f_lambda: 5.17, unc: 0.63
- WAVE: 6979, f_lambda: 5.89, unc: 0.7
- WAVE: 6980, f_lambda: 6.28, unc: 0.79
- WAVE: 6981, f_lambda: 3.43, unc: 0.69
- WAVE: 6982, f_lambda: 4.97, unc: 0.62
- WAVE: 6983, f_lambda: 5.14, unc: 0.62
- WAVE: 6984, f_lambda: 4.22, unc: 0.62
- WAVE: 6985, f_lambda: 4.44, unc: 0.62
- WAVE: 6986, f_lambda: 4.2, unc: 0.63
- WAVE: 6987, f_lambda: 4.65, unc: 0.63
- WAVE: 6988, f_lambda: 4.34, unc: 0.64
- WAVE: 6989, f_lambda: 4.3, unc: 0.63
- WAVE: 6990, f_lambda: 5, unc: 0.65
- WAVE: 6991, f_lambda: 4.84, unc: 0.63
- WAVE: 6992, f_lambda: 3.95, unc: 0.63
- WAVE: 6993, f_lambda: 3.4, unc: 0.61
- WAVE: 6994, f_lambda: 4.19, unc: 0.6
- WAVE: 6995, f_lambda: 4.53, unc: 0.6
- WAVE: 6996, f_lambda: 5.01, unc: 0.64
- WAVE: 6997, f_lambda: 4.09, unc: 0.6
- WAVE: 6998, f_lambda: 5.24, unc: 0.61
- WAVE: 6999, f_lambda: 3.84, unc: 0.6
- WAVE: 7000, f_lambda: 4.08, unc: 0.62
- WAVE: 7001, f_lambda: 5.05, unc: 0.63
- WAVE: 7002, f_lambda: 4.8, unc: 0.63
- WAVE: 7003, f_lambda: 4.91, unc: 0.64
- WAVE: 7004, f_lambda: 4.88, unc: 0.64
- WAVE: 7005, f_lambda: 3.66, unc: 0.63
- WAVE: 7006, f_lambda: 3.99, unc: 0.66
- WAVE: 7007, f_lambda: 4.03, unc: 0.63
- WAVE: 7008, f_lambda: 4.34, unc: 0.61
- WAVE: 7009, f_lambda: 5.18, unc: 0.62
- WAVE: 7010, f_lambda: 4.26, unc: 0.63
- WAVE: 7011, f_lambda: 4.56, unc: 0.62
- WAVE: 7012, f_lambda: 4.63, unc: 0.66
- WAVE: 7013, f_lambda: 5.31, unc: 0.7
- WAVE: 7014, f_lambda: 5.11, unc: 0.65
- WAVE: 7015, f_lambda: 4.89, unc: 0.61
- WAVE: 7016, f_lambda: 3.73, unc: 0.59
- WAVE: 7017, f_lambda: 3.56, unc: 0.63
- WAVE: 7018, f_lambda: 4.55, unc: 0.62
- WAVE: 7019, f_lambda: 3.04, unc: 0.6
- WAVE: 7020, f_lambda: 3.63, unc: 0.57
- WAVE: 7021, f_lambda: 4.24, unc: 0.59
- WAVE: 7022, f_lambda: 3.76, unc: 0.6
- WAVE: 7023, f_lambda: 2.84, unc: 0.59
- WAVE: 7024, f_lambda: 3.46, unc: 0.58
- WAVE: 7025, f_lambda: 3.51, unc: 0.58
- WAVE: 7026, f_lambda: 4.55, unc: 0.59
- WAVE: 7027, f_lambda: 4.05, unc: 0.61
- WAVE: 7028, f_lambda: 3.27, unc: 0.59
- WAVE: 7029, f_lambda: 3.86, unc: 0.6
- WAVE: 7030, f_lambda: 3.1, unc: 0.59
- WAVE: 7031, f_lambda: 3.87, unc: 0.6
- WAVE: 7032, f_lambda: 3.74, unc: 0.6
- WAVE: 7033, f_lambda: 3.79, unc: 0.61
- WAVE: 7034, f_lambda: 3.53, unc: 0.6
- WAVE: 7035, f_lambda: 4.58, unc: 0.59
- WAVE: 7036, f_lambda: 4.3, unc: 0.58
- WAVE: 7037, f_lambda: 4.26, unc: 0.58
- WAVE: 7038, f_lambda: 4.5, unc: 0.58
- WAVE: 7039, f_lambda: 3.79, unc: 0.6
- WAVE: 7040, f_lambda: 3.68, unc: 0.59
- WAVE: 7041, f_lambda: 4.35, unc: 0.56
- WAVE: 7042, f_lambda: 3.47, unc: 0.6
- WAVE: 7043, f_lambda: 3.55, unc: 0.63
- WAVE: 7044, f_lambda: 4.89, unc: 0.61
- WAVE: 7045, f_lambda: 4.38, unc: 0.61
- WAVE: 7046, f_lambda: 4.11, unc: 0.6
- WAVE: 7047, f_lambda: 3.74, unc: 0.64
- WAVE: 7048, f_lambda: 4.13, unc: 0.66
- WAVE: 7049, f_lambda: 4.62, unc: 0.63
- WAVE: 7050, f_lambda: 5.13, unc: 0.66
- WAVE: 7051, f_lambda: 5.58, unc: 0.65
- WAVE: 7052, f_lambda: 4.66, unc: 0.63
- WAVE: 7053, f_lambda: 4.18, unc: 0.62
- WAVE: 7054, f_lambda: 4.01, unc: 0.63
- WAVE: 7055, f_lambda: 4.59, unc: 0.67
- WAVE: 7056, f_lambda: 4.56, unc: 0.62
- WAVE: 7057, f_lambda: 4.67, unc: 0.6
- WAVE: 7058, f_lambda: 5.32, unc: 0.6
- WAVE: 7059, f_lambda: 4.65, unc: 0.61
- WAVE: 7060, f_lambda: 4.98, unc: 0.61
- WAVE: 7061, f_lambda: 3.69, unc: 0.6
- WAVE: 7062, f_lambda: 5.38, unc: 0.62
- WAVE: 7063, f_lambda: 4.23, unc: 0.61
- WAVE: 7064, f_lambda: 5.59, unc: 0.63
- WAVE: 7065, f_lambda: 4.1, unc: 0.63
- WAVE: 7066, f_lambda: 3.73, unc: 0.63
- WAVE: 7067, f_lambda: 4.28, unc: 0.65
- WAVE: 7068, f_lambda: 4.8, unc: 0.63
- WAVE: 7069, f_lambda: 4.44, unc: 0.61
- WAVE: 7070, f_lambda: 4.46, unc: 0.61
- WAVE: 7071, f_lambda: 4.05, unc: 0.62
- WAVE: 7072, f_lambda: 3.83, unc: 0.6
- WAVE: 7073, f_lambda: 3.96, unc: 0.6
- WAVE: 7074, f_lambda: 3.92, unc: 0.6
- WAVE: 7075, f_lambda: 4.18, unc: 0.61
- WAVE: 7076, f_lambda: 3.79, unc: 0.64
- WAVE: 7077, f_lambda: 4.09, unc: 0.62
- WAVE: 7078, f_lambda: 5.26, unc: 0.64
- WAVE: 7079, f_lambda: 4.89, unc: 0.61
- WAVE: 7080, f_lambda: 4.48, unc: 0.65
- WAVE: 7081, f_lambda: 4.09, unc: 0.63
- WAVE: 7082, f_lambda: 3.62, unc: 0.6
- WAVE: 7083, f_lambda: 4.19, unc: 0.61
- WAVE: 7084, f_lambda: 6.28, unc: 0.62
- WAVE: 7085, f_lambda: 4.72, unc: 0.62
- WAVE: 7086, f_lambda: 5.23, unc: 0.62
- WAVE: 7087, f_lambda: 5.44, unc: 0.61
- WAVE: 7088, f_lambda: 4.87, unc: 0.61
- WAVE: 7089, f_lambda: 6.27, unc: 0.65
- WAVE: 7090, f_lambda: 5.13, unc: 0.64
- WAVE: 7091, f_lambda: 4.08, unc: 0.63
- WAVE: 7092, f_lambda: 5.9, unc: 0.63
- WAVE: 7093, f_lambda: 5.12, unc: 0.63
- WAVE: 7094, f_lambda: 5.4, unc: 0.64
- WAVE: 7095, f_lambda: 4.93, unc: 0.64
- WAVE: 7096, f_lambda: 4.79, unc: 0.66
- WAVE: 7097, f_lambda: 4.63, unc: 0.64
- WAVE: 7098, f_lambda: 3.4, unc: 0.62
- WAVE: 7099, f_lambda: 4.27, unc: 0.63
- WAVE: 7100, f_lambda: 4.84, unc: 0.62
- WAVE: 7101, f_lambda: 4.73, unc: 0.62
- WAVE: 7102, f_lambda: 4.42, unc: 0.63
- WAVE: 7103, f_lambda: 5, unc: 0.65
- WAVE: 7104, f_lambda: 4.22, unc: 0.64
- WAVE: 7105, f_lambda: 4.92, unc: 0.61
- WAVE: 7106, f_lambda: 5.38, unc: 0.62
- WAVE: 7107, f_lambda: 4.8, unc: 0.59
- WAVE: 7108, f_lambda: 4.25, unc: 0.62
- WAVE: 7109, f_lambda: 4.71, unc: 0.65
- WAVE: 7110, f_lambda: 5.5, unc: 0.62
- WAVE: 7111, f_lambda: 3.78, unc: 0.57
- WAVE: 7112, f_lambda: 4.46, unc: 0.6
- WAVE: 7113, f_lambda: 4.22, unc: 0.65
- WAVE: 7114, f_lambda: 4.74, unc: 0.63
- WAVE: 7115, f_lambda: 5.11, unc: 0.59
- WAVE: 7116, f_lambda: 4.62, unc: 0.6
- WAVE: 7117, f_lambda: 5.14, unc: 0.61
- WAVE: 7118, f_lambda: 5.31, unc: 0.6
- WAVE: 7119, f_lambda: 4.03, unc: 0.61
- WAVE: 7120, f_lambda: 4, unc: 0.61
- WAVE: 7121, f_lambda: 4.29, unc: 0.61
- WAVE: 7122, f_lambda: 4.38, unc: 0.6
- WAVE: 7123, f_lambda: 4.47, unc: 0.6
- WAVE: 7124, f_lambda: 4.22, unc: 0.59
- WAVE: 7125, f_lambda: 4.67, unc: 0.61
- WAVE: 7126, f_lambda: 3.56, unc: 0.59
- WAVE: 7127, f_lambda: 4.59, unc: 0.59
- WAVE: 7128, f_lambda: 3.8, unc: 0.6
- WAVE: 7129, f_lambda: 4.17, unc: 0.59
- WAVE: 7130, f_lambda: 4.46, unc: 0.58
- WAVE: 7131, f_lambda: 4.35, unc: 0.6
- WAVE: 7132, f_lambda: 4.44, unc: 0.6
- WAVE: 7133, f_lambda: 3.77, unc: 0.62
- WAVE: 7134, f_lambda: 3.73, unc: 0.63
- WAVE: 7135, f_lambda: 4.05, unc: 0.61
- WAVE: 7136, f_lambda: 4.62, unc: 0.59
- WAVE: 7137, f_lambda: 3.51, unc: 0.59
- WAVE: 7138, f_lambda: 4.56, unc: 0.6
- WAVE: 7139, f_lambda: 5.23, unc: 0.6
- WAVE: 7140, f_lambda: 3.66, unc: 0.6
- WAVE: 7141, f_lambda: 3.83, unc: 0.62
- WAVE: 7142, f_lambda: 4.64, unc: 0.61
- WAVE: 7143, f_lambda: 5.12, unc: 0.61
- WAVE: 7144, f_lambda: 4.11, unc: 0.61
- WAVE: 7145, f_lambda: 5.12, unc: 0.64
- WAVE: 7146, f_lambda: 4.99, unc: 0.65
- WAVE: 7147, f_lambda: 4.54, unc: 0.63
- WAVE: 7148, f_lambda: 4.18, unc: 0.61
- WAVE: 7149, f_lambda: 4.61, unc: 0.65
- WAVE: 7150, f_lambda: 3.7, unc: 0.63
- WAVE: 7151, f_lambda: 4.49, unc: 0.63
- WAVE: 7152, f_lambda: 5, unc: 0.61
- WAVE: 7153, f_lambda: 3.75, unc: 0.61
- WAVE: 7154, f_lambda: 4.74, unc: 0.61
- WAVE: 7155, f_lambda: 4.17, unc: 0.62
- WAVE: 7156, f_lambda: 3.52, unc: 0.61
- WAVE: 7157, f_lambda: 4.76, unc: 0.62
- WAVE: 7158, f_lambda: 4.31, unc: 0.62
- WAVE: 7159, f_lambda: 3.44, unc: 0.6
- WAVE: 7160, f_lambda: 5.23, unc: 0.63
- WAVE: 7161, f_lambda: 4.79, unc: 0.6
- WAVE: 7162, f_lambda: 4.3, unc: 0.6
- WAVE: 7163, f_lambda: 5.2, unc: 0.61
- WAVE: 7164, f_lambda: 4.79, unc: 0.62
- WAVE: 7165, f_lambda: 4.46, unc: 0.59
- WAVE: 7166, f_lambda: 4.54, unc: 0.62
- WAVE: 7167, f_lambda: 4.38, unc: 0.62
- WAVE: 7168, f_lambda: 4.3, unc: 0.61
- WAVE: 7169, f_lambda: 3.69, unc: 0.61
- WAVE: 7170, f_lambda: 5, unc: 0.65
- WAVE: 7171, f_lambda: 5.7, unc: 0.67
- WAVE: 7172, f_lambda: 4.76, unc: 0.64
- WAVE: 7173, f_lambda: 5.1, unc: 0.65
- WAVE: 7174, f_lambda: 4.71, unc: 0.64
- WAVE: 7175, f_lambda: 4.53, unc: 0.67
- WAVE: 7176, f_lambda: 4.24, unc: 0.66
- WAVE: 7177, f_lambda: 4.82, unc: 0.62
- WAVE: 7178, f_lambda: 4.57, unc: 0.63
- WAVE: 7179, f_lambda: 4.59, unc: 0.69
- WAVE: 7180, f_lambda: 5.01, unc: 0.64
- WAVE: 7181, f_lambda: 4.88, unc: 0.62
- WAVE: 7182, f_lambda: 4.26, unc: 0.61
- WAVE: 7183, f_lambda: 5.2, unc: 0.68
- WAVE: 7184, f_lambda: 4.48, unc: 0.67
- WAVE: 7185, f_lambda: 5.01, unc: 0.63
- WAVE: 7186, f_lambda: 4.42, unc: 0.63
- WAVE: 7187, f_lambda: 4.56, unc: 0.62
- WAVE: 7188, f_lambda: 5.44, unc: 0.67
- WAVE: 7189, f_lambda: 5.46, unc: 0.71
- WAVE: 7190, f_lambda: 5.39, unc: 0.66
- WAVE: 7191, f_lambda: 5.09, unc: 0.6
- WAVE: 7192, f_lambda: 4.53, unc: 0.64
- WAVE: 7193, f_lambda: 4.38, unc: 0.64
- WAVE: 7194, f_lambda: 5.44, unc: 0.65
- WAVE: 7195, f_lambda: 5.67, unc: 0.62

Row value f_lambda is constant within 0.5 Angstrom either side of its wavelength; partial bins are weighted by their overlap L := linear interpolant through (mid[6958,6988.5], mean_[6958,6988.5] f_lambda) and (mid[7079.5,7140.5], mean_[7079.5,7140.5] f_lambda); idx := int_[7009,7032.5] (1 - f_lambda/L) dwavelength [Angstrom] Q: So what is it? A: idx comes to 3.3 Angstrom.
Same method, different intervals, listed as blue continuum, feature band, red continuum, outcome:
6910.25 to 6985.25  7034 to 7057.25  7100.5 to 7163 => 1.3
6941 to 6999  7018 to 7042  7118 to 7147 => 3.8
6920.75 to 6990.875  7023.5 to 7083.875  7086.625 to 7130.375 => 5.4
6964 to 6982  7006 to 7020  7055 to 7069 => 1.1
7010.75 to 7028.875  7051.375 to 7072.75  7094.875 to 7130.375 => -1.2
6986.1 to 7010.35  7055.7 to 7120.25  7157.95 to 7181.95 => -1.5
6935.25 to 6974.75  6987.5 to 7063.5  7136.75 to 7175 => 6.7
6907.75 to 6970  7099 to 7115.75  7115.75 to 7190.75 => -0.5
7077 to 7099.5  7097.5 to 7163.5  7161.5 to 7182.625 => 4.4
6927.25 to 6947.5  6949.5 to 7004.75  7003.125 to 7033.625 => -3.1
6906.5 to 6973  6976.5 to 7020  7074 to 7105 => 1.6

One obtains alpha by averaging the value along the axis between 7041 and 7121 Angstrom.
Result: 4.59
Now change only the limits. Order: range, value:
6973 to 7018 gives 4.55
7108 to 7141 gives 4.37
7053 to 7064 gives 4.63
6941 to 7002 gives 4.67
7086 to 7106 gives 4.88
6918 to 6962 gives 4.62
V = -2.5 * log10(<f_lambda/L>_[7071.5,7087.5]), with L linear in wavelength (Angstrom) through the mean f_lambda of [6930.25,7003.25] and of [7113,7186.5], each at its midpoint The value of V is 0.01 mag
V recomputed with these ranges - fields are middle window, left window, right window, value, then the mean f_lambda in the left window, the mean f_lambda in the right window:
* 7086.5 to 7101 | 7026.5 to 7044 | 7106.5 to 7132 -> -0.15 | 3.89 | 4.46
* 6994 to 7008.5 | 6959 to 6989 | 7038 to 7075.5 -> 0.04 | 4.71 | 4.37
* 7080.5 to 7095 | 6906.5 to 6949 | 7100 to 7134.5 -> -0.12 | 4.63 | 4.48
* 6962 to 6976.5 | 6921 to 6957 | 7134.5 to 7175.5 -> -0.02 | 4.68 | 4.49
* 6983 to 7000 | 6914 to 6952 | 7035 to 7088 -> 0.04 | 4.7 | 4.44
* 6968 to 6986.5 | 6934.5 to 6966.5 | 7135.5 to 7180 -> 0.00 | 4.79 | 4.51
